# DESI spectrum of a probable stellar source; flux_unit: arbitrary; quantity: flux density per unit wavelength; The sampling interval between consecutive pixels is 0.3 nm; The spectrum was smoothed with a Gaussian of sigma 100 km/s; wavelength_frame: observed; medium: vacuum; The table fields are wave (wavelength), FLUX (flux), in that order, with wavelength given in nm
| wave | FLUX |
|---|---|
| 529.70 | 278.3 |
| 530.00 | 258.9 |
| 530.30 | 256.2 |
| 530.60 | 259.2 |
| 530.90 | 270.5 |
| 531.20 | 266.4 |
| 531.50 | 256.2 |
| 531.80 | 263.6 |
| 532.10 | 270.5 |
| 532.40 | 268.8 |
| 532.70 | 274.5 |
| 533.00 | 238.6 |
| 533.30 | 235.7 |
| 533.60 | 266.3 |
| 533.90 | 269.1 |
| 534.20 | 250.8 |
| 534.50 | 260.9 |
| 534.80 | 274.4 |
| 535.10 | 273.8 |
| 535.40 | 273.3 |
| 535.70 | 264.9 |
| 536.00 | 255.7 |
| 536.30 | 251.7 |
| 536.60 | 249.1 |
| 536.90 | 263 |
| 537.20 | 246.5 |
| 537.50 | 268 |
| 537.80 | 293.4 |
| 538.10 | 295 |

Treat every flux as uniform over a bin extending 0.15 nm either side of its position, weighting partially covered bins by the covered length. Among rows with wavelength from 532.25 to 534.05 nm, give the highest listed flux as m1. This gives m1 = 274.5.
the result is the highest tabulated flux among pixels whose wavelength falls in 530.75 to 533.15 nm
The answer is 274.5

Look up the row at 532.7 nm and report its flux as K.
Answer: 274.5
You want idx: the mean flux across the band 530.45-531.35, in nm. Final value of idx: 265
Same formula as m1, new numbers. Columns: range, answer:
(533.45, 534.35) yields 269.1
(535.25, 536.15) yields 273.3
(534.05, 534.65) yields 260.9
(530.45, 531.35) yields 270.5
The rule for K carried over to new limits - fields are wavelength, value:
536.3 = 251.7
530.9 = 270.5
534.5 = 260.9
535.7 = 264.9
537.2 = 246.5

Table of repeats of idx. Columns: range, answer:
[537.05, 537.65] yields 257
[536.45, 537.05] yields 256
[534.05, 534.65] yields 256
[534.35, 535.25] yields 270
